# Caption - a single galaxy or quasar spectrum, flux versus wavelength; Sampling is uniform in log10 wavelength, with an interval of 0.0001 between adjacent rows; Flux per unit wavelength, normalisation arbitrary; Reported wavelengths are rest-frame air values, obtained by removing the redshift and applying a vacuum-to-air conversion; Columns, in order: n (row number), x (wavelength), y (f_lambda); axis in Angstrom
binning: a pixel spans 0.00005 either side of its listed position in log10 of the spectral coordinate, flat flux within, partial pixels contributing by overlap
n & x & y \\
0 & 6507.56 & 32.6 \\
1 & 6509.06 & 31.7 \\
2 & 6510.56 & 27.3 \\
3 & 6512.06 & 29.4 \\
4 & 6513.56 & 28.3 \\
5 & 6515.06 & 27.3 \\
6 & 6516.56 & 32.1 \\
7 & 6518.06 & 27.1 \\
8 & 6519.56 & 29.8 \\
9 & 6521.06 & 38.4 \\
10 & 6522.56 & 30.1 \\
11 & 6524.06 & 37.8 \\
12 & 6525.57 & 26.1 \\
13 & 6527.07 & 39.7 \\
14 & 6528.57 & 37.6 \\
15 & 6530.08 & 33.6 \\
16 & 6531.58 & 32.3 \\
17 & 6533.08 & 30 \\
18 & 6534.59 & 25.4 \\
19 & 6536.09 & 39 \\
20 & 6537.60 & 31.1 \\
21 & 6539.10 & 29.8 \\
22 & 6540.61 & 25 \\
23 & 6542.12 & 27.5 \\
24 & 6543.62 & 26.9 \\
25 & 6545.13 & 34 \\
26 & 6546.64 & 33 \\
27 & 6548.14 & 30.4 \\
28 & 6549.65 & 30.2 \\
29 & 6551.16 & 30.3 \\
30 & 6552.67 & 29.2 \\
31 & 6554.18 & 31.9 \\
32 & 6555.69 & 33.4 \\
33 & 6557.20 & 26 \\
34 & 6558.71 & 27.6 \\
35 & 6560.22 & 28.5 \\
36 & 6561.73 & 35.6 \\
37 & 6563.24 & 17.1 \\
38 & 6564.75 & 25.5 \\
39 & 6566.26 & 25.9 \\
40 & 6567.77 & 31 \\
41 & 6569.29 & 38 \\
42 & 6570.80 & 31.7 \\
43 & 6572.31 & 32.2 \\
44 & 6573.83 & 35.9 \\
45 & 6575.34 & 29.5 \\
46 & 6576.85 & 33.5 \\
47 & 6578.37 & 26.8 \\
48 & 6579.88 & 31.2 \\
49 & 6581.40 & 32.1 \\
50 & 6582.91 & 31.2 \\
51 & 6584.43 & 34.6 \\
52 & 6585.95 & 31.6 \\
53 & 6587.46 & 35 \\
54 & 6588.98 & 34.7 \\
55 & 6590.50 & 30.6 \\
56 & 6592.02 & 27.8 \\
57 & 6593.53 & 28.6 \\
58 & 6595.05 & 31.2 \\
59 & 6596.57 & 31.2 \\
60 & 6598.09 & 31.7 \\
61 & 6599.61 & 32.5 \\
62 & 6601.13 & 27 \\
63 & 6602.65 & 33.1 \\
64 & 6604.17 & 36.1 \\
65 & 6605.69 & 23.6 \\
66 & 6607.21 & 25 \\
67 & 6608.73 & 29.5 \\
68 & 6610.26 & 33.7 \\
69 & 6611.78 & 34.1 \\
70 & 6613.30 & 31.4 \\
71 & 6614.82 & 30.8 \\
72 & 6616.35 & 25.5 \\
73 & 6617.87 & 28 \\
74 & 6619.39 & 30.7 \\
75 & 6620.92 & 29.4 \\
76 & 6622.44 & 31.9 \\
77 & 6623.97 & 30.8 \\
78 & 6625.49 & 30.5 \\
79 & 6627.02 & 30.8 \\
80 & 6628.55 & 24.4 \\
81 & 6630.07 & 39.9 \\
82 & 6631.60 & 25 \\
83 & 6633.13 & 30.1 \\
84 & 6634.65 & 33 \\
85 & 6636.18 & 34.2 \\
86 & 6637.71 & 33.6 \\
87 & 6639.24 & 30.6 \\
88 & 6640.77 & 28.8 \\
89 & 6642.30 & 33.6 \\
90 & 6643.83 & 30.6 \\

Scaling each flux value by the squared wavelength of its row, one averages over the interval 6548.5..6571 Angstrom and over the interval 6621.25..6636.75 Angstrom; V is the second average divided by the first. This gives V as 1.08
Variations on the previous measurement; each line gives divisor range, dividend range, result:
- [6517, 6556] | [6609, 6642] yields 1.01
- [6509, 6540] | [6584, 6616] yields 1.00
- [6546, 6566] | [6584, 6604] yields 1.10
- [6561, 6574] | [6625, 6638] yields 1.06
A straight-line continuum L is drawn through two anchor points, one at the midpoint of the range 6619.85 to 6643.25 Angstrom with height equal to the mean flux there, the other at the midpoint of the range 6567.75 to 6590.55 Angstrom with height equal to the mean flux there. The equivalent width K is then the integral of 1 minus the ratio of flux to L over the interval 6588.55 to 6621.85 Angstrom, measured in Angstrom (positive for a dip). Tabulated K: 1.7 Angstrom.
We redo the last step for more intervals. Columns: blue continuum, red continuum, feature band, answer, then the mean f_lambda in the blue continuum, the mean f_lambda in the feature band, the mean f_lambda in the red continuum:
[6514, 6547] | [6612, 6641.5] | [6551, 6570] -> 1.2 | 31.5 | 29.2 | 30.6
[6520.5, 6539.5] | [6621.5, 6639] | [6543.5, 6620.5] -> 3.9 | 33.2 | 30.5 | 31.3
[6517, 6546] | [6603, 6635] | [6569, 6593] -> -1.0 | 31.6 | 32.1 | 30.2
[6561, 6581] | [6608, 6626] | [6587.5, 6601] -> -0.3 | 30.3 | 31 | 30.5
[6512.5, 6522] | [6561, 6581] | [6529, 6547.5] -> -0.2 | 30.5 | 30.8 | 30.3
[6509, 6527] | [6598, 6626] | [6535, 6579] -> 0.5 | 30.8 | 30.2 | 30.2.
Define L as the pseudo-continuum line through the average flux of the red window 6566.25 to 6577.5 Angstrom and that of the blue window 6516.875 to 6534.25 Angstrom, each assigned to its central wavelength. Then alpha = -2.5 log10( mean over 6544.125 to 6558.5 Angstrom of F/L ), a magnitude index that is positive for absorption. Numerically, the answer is 0.07 mag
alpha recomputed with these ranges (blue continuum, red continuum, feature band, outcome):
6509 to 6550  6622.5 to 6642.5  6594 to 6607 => 0.02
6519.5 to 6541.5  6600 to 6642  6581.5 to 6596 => -0.02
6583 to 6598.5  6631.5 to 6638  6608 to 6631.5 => 0.04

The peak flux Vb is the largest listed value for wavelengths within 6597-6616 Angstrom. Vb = 36.1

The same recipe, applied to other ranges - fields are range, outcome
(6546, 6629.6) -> 38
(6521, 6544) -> 39.7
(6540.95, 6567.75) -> 35.6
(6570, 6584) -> 35.9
